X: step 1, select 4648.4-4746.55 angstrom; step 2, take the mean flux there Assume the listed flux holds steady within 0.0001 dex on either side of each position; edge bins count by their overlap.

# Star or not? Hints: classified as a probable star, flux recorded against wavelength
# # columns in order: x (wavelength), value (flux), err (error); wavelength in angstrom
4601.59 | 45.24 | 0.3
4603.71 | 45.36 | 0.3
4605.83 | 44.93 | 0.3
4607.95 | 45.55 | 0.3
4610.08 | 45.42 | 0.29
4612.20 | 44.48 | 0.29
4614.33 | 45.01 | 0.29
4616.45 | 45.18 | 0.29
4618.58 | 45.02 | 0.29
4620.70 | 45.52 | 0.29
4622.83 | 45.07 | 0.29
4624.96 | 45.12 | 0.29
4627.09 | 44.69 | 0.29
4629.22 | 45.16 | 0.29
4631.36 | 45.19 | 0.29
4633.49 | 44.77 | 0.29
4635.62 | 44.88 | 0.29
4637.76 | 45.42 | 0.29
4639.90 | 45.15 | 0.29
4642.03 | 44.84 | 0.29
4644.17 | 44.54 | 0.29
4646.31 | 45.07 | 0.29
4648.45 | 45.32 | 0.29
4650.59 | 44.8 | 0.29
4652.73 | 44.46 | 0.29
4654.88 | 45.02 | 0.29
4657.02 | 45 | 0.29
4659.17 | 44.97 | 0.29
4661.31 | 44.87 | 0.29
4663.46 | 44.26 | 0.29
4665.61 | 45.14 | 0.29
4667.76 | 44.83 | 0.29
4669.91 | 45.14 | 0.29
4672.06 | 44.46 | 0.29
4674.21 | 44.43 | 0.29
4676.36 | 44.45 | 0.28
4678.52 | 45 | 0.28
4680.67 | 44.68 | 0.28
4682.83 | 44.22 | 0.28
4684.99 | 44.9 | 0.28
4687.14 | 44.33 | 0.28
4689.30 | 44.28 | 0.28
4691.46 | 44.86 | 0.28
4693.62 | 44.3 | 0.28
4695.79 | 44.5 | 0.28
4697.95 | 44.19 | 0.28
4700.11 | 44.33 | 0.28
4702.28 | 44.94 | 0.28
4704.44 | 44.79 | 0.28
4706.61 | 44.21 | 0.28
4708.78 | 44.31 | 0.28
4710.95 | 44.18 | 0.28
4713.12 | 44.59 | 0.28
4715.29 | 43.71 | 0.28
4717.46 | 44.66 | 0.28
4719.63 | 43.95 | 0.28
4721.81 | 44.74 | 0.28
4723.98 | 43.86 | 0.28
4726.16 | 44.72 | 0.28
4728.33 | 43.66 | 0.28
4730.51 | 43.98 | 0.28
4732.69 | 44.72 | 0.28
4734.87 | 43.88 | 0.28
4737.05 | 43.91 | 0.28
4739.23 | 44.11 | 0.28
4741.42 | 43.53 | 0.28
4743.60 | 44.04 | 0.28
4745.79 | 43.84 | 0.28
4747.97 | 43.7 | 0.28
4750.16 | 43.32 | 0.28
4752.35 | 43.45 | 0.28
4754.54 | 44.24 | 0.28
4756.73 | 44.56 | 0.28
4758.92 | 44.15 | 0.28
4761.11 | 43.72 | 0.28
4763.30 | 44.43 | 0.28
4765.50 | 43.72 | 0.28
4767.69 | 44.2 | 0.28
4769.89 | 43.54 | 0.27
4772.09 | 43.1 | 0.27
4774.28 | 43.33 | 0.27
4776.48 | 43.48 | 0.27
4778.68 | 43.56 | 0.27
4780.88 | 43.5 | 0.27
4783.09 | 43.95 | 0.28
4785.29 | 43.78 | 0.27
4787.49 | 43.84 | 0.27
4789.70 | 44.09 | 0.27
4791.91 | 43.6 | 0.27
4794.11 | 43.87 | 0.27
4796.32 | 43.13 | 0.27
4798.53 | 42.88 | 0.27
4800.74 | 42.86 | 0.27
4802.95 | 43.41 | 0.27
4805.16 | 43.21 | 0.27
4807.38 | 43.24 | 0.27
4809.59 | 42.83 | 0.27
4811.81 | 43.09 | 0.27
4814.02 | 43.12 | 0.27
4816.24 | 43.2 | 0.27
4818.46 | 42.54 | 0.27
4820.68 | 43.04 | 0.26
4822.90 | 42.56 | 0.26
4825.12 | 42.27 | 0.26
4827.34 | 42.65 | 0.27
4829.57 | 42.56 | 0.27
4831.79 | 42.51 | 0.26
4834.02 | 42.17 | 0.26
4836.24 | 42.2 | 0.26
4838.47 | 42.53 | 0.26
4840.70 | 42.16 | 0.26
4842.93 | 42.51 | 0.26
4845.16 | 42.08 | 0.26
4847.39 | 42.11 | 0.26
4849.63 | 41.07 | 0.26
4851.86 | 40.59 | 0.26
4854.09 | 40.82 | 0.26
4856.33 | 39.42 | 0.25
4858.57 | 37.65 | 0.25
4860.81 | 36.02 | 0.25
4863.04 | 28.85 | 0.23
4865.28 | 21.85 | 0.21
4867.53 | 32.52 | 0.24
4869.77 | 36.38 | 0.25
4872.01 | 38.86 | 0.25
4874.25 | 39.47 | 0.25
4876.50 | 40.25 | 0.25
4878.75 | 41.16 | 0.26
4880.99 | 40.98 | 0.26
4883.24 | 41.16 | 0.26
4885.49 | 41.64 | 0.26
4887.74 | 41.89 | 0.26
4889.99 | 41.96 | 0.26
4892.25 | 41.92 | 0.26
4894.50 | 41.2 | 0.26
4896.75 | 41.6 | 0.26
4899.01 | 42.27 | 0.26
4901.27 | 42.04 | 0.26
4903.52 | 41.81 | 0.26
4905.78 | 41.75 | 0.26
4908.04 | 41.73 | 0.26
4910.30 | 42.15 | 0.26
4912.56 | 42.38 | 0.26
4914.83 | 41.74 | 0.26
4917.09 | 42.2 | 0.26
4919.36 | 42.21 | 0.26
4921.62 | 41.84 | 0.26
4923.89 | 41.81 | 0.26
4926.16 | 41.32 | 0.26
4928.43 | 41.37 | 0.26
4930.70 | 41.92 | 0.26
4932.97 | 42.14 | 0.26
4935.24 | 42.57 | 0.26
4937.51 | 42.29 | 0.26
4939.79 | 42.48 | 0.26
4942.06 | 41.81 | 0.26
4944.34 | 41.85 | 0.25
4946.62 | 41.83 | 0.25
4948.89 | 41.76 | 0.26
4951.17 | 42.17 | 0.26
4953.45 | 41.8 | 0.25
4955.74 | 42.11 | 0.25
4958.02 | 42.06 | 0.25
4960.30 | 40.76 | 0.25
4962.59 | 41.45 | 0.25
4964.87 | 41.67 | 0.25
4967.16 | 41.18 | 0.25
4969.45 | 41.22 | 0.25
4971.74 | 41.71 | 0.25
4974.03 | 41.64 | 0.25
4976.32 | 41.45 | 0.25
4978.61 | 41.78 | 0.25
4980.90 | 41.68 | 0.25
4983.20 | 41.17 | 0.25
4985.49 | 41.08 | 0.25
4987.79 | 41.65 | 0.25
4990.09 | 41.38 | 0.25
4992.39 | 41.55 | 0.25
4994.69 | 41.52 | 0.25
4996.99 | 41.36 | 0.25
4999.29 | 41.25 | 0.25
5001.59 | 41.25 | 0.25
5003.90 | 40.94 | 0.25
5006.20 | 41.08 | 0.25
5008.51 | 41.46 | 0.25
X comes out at 44.4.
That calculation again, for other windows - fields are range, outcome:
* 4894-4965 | 41.9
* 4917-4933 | 41.8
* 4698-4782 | 44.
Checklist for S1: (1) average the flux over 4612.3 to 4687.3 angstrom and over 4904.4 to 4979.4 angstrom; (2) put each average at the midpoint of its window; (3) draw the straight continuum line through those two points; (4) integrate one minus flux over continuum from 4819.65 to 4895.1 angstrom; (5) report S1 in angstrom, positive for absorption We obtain 5.0 angstrom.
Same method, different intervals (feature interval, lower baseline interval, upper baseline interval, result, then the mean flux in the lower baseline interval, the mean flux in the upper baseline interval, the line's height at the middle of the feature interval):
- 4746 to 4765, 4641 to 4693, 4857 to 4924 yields -0.5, 44.7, 39.6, 42.7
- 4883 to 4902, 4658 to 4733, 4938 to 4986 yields 0.3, 44.5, 41.7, 42.4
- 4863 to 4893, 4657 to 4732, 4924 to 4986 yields 3.2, 44.5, 41.7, 42.5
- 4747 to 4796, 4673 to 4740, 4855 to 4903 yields -1.8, 44.4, 38.6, 42.2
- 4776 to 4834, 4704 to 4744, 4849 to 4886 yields -4.0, 44.2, 37.5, 40.4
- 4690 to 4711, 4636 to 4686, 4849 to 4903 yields -0.4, 44.8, 38.8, 43.7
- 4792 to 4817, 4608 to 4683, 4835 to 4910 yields -1.1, 44.9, 39.7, 41.3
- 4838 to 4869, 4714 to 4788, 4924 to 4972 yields 3.7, 43.9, 41.8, 42.8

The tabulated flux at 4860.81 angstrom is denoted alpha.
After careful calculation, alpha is 36.02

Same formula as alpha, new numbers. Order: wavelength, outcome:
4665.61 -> 45.14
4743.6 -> 44.04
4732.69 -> 44.72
